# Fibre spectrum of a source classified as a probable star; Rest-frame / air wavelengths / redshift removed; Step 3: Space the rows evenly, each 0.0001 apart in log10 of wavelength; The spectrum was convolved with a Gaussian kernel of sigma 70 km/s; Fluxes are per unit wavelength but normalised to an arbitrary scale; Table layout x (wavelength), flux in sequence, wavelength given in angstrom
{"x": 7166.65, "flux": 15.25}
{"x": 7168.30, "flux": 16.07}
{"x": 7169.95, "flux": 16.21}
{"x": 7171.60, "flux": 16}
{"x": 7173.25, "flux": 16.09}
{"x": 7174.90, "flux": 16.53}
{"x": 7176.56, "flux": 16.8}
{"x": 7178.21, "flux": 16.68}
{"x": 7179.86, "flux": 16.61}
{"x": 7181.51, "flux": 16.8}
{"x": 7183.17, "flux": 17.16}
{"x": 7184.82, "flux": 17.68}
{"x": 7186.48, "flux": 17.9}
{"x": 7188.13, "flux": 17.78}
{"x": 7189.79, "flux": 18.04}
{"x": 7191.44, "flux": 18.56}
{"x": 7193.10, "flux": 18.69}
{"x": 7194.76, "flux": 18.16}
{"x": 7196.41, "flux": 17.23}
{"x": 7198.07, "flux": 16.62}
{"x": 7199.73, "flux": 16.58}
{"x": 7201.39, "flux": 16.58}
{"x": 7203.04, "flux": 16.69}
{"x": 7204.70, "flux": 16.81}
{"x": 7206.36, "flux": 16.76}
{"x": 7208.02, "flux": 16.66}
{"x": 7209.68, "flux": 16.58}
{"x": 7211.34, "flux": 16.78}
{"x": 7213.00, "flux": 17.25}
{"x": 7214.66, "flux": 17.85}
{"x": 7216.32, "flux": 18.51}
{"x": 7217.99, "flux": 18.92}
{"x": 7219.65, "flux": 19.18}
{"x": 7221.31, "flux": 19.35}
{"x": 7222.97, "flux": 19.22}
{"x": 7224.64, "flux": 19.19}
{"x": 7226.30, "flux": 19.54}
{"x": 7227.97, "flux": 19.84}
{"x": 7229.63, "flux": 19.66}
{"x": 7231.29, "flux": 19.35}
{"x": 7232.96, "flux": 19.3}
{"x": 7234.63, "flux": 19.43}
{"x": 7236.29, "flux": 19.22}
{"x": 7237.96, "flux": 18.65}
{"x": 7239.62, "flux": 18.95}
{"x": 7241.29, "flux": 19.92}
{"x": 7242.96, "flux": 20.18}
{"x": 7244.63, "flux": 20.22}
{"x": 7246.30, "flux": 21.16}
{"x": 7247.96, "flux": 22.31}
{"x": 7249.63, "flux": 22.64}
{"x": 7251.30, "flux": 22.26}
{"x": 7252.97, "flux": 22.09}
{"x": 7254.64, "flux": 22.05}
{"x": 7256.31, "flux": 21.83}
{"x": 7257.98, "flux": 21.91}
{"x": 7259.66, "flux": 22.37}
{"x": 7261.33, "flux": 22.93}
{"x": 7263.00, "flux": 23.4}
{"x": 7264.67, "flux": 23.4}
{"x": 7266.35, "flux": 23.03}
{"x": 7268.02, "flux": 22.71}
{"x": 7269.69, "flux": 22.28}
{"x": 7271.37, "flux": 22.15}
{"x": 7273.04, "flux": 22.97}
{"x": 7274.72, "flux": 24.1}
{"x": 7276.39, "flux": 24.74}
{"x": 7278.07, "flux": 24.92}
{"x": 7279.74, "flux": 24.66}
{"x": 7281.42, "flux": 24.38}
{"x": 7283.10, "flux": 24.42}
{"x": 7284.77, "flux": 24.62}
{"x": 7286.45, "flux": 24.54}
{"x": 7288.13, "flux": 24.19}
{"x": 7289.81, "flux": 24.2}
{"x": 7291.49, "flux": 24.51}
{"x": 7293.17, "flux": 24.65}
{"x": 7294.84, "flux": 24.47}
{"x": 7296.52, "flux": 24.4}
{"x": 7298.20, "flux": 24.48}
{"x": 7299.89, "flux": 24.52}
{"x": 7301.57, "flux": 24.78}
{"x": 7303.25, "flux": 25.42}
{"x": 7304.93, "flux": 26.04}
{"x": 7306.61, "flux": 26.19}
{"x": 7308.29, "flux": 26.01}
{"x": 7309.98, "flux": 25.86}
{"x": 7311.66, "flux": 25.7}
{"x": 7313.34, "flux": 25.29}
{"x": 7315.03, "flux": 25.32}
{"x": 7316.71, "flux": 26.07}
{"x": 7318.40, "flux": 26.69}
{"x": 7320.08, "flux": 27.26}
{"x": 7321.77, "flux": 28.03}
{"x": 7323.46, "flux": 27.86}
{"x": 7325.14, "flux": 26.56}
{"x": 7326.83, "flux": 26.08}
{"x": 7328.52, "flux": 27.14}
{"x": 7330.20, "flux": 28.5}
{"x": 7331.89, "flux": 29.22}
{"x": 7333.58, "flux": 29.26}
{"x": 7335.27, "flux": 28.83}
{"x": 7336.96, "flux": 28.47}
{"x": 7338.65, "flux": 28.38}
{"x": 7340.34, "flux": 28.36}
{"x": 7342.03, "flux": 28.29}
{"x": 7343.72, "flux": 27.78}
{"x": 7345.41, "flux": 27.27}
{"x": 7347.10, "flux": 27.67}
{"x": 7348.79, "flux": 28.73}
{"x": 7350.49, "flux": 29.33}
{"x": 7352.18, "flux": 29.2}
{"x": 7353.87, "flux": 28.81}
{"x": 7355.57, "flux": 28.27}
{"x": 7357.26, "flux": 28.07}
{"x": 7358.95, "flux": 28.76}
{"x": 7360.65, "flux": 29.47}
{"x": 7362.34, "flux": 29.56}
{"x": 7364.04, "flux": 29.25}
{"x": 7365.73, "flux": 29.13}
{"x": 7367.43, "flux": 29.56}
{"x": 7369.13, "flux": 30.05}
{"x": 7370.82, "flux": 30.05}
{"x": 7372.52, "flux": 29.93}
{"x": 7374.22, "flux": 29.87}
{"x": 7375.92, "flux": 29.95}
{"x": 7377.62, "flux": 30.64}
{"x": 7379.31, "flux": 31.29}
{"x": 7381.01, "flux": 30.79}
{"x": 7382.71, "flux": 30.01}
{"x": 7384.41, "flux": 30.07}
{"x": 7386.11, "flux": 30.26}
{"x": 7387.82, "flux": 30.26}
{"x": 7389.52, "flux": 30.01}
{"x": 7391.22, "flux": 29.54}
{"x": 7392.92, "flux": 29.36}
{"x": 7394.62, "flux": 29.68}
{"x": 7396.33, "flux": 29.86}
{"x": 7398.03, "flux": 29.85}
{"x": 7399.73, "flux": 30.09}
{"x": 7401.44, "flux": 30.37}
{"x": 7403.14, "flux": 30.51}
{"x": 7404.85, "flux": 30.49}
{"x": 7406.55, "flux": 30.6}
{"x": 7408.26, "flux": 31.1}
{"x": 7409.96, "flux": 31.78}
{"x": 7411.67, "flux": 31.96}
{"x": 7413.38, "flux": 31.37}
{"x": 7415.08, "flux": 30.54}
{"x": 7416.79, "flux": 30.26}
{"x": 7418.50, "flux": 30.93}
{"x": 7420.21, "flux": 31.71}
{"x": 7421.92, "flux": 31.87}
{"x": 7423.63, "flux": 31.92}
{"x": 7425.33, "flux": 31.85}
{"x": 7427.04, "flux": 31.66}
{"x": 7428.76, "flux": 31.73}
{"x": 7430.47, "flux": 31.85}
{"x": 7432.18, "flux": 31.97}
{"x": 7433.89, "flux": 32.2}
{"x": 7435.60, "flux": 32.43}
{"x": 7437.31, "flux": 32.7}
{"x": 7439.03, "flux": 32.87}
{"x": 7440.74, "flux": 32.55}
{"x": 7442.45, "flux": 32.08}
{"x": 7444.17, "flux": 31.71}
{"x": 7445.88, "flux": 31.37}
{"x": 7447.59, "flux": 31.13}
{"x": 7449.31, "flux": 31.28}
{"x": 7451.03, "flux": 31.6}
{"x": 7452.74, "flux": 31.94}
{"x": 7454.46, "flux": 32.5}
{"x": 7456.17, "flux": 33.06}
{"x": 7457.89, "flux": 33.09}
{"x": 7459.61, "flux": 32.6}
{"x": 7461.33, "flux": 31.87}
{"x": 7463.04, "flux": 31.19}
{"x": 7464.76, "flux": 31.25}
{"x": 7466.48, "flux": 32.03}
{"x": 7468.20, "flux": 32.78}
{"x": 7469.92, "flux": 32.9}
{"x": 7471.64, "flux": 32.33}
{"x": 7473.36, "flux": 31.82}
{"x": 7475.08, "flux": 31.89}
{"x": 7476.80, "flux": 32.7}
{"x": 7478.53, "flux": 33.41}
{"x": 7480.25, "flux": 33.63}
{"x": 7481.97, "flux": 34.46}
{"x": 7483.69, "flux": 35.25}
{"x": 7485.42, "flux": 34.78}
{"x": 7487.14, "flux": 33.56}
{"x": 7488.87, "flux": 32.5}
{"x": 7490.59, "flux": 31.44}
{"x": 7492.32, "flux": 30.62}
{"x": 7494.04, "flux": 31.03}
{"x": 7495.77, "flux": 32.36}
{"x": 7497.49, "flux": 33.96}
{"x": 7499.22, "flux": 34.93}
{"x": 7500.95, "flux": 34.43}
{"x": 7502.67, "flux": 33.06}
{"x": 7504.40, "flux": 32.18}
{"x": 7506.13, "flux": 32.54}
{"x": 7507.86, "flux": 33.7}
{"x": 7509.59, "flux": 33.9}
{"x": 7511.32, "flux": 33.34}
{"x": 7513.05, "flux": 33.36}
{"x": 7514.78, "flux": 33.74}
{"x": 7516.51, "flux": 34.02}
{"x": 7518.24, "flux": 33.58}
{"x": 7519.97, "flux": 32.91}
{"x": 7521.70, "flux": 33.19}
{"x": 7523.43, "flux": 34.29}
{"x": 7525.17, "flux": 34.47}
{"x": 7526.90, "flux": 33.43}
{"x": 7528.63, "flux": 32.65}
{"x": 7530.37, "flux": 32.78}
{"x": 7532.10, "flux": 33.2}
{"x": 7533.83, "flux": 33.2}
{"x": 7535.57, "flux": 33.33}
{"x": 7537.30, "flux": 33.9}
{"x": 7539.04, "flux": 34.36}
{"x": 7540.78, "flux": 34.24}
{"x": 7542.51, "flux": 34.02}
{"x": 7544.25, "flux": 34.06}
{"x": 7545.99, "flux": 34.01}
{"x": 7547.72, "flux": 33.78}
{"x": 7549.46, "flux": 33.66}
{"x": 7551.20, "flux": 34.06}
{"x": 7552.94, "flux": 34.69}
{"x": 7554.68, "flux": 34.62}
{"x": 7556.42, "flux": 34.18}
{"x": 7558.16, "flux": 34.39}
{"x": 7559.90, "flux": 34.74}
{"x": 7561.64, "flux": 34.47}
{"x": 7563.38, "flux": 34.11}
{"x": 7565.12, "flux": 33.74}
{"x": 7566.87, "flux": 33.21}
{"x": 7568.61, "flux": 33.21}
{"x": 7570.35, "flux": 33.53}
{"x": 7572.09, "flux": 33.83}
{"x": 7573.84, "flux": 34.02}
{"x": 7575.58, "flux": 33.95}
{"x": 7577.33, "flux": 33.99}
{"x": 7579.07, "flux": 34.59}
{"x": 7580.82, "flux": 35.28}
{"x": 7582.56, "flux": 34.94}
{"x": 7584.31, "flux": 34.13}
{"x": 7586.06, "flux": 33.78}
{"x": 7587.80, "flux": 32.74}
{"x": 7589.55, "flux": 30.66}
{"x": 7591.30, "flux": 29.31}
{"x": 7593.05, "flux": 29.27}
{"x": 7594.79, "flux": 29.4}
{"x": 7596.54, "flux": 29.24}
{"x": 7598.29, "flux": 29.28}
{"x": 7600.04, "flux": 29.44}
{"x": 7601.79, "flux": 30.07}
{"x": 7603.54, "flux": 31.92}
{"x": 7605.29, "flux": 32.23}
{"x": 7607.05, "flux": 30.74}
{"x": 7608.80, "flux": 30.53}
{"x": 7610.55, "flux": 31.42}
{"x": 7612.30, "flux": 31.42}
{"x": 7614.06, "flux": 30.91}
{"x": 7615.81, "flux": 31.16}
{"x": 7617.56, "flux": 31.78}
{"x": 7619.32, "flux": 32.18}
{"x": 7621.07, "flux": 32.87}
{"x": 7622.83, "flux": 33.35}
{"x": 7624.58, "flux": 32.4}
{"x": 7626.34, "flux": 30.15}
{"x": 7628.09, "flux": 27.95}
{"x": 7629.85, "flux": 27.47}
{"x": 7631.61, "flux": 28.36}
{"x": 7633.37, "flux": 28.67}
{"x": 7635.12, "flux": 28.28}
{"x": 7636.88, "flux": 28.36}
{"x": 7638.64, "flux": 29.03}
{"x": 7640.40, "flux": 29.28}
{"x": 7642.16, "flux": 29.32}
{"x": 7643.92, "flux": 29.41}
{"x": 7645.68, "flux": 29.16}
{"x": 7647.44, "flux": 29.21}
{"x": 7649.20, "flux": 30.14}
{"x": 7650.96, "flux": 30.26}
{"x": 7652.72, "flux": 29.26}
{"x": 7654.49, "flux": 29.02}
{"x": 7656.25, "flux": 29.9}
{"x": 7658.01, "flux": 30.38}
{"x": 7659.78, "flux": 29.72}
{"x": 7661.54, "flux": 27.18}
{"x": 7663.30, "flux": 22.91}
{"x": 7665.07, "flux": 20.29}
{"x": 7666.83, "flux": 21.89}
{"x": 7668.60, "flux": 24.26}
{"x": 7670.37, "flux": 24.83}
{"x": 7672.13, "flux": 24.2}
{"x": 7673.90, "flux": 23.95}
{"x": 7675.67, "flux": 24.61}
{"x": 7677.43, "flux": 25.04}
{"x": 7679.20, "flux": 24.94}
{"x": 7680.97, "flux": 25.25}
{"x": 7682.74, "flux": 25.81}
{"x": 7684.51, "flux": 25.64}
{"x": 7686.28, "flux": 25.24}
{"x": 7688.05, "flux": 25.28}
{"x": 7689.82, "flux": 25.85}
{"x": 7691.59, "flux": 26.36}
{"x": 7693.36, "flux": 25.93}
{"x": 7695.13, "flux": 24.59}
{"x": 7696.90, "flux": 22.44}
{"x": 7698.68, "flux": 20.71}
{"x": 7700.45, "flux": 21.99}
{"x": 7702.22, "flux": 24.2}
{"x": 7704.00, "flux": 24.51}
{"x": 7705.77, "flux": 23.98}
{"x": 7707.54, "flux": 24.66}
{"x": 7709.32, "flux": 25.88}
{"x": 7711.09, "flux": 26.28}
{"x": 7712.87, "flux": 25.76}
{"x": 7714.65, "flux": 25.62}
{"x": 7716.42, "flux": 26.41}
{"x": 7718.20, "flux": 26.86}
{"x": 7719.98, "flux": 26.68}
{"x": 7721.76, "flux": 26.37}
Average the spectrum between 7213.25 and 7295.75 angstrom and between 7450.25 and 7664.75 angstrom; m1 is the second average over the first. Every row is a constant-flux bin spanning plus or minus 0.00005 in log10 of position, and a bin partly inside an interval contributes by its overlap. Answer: 1.5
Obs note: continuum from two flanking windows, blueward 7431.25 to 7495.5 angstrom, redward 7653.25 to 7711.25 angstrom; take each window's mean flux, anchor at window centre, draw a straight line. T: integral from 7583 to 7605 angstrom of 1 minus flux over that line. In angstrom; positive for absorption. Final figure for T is -2.2 angstrom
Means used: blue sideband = 32.4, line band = 30.9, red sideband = 25.1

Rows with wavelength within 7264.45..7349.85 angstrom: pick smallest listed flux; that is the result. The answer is 22.15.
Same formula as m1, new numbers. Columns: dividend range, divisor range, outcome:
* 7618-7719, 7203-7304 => 1.25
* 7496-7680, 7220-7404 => 1.22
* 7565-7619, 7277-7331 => 1.25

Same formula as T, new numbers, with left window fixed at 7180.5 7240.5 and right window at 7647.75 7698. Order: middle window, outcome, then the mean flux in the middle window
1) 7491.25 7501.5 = -4.4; 32.8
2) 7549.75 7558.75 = -3.9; 34.3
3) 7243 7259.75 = -2.7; 21.8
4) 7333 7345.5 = -5.0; 28.4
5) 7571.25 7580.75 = -3.9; 34.2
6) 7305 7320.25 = -4.7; 26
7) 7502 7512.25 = -4.4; 33.1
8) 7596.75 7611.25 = -3.4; 30.6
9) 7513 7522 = -3.9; 33.5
